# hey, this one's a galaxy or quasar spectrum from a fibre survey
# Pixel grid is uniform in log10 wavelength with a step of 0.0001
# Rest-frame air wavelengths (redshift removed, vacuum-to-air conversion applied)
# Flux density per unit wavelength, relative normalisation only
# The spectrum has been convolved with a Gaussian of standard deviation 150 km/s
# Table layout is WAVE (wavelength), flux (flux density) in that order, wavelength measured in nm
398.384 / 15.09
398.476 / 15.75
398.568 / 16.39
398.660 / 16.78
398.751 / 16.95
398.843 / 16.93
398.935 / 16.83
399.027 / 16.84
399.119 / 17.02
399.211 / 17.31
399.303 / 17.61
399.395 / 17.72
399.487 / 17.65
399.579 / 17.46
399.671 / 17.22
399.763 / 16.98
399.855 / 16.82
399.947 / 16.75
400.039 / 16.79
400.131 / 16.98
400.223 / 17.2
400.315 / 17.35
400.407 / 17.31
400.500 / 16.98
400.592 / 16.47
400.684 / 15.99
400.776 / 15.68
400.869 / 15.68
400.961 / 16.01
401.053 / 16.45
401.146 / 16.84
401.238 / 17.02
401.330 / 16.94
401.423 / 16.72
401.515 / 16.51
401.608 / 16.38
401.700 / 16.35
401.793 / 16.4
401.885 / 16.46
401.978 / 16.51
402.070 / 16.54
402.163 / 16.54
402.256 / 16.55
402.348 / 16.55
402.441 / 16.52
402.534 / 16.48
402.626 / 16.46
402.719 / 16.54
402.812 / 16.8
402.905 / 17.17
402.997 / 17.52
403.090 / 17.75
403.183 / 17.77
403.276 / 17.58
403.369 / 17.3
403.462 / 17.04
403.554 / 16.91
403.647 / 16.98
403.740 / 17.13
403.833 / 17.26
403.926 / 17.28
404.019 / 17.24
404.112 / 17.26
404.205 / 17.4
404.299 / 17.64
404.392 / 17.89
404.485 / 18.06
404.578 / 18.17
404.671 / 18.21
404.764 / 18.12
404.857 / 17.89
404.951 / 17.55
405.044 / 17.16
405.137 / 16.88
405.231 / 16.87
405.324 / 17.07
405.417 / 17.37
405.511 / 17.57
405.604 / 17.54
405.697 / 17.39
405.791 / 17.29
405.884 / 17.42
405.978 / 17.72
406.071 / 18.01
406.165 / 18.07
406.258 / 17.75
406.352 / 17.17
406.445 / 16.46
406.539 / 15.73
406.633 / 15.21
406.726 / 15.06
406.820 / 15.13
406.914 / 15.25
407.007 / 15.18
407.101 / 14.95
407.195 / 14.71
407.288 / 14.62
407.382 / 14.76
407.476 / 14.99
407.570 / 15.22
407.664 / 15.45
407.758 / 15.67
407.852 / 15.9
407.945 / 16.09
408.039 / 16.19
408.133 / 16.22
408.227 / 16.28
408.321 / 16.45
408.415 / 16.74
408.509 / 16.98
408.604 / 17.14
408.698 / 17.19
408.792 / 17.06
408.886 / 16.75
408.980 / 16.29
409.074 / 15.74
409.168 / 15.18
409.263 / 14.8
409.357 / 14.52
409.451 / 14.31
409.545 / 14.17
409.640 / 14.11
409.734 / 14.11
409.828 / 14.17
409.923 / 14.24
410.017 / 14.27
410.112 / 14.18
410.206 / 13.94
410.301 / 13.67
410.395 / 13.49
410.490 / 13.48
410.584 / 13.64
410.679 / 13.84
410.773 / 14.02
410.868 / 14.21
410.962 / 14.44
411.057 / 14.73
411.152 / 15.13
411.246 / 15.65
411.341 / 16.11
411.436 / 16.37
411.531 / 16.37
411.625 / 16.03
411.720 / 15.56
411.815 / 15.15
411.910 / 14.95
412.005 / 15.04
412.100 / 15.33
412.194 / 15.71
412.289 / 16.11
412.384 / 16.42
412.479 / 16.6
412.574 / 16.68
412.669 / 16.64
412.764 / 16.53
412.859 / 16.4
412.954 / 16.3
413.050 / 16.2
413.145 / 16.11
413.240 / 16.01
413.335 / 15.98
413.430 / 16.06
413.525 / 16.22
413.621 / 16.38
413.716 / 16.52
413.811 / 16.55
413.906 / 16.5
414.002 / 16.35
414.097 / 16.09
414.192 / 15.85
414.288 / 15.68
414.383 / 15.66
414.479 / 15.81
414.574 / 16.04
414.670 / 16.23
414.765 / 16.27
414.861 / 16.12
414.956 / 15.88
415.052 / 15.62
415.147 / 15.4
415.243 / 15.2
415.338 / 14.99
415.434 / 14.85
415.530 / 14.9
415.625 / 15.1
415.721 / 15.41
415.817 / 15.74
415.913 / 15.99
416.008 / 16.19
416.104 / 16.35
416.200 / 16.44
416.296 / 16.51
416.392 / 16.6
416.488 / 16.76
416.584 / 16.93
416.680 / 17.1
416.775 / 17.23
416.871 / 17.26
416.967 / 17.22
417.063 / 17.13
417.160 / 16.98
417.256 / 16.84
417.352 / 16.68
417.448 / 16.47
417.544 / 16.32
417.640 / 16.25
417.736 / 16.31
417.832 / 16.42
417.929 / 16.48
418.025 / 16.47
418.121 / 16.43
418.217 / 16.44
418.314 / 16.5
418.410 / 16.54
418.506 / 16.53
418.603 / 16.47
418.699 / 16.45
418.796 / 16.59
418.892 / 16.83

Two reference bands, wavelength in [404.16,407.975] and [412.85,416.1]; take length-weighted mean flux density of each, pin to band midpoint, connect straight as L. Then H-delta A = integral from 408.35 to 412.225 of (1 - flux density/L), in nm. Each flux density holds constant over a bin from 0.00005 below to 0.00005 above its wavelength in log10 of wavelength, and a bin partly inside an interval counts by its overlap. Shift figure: 0.28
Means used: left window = 16.6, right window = 15.9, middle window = 15.1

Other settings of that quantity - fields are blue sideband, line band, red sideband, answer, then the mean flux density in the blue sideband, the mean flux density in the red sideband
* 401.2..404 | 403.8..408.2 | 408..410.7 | -0.18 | 16.9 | 15.1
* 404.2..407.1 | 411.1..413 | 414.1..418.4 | 0.07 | 17.1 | 16.2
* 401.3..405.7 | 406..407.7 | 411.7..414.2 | 0.10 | 17.1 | 16.1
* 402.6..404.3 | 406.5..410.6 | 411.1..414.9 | 0.34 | 17.2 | 16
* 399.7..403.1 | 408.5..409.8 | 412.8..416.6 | 0.06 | 16.7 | 16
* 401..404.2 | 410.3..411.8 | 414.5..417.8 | 0.15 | 16.9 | 16.2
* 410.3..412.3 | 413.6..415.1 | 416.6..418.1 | -0.02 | 15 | 16.7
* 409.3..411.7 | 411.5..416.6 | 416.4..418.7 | -0.12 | 14.5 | 16.7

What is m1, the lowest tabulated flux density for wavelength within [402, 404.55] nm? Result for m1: 16.46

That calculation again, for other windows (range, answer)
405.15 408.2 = 14.62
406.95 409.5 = 14.31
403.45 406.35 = 16.87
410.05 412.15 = 13.48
